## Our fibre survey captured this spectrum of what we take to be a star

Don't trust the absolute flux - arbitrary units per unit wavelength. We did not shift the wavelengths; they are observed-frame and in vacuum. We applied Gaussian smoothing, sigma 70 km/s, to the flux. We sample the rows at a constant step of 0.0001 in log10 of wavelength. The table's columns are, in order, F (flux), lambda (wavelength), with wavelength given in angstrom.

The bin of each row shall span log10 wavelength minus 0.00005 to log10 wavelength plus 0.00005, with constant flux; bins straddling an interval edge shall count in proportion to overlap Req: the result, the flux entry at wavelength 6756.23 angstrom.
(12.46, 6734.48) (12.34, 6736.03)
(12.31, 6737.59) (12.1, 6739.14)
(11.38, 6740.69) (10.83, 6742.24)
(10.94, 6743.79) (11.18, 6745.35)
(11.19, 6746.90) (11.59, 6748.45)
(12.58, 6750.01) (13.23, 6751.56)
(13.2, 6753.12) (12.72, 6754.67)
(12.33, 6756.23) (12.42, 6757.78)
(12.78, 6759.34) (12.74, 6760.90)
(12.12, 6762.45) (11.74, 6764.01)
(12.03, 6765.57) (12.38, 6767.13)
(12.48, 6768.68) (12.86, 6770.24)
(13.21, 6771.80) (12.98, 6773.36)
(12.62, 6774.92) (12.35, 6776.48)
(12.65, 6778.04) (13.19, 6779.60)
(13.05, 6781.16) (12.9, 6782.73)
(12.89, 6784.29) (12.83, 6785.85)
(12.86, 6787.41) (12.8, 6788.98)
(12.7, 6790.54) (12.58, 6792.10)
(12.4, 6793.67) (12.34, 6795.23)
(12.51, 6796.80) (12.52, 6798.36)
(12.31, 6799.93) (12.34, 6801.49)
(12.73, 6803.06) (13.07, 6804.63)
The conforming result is 12.33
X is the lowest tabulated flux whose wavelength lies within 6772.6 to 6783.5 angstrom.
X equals 12.35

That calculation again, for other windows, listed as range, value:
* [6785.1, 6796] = 12.34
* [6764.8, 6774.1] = 12.03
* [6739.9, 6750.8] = 10.83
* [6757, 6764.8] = 11.74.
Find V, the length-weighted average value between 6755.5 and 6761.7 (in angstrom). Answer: 12.6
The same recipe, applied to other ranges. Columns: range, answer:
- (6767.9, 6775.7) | 12.8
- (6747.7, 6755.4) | 12.7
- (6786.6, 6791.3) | 12.8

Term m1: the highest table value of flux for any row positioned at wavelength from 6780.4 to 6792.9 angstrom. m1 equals 13.05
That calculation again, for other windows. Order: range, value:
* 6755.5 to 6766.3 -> 12.78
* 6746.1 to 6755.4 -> 13.23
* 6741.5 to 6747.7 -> 11.19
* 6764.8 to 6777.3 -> 13.21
